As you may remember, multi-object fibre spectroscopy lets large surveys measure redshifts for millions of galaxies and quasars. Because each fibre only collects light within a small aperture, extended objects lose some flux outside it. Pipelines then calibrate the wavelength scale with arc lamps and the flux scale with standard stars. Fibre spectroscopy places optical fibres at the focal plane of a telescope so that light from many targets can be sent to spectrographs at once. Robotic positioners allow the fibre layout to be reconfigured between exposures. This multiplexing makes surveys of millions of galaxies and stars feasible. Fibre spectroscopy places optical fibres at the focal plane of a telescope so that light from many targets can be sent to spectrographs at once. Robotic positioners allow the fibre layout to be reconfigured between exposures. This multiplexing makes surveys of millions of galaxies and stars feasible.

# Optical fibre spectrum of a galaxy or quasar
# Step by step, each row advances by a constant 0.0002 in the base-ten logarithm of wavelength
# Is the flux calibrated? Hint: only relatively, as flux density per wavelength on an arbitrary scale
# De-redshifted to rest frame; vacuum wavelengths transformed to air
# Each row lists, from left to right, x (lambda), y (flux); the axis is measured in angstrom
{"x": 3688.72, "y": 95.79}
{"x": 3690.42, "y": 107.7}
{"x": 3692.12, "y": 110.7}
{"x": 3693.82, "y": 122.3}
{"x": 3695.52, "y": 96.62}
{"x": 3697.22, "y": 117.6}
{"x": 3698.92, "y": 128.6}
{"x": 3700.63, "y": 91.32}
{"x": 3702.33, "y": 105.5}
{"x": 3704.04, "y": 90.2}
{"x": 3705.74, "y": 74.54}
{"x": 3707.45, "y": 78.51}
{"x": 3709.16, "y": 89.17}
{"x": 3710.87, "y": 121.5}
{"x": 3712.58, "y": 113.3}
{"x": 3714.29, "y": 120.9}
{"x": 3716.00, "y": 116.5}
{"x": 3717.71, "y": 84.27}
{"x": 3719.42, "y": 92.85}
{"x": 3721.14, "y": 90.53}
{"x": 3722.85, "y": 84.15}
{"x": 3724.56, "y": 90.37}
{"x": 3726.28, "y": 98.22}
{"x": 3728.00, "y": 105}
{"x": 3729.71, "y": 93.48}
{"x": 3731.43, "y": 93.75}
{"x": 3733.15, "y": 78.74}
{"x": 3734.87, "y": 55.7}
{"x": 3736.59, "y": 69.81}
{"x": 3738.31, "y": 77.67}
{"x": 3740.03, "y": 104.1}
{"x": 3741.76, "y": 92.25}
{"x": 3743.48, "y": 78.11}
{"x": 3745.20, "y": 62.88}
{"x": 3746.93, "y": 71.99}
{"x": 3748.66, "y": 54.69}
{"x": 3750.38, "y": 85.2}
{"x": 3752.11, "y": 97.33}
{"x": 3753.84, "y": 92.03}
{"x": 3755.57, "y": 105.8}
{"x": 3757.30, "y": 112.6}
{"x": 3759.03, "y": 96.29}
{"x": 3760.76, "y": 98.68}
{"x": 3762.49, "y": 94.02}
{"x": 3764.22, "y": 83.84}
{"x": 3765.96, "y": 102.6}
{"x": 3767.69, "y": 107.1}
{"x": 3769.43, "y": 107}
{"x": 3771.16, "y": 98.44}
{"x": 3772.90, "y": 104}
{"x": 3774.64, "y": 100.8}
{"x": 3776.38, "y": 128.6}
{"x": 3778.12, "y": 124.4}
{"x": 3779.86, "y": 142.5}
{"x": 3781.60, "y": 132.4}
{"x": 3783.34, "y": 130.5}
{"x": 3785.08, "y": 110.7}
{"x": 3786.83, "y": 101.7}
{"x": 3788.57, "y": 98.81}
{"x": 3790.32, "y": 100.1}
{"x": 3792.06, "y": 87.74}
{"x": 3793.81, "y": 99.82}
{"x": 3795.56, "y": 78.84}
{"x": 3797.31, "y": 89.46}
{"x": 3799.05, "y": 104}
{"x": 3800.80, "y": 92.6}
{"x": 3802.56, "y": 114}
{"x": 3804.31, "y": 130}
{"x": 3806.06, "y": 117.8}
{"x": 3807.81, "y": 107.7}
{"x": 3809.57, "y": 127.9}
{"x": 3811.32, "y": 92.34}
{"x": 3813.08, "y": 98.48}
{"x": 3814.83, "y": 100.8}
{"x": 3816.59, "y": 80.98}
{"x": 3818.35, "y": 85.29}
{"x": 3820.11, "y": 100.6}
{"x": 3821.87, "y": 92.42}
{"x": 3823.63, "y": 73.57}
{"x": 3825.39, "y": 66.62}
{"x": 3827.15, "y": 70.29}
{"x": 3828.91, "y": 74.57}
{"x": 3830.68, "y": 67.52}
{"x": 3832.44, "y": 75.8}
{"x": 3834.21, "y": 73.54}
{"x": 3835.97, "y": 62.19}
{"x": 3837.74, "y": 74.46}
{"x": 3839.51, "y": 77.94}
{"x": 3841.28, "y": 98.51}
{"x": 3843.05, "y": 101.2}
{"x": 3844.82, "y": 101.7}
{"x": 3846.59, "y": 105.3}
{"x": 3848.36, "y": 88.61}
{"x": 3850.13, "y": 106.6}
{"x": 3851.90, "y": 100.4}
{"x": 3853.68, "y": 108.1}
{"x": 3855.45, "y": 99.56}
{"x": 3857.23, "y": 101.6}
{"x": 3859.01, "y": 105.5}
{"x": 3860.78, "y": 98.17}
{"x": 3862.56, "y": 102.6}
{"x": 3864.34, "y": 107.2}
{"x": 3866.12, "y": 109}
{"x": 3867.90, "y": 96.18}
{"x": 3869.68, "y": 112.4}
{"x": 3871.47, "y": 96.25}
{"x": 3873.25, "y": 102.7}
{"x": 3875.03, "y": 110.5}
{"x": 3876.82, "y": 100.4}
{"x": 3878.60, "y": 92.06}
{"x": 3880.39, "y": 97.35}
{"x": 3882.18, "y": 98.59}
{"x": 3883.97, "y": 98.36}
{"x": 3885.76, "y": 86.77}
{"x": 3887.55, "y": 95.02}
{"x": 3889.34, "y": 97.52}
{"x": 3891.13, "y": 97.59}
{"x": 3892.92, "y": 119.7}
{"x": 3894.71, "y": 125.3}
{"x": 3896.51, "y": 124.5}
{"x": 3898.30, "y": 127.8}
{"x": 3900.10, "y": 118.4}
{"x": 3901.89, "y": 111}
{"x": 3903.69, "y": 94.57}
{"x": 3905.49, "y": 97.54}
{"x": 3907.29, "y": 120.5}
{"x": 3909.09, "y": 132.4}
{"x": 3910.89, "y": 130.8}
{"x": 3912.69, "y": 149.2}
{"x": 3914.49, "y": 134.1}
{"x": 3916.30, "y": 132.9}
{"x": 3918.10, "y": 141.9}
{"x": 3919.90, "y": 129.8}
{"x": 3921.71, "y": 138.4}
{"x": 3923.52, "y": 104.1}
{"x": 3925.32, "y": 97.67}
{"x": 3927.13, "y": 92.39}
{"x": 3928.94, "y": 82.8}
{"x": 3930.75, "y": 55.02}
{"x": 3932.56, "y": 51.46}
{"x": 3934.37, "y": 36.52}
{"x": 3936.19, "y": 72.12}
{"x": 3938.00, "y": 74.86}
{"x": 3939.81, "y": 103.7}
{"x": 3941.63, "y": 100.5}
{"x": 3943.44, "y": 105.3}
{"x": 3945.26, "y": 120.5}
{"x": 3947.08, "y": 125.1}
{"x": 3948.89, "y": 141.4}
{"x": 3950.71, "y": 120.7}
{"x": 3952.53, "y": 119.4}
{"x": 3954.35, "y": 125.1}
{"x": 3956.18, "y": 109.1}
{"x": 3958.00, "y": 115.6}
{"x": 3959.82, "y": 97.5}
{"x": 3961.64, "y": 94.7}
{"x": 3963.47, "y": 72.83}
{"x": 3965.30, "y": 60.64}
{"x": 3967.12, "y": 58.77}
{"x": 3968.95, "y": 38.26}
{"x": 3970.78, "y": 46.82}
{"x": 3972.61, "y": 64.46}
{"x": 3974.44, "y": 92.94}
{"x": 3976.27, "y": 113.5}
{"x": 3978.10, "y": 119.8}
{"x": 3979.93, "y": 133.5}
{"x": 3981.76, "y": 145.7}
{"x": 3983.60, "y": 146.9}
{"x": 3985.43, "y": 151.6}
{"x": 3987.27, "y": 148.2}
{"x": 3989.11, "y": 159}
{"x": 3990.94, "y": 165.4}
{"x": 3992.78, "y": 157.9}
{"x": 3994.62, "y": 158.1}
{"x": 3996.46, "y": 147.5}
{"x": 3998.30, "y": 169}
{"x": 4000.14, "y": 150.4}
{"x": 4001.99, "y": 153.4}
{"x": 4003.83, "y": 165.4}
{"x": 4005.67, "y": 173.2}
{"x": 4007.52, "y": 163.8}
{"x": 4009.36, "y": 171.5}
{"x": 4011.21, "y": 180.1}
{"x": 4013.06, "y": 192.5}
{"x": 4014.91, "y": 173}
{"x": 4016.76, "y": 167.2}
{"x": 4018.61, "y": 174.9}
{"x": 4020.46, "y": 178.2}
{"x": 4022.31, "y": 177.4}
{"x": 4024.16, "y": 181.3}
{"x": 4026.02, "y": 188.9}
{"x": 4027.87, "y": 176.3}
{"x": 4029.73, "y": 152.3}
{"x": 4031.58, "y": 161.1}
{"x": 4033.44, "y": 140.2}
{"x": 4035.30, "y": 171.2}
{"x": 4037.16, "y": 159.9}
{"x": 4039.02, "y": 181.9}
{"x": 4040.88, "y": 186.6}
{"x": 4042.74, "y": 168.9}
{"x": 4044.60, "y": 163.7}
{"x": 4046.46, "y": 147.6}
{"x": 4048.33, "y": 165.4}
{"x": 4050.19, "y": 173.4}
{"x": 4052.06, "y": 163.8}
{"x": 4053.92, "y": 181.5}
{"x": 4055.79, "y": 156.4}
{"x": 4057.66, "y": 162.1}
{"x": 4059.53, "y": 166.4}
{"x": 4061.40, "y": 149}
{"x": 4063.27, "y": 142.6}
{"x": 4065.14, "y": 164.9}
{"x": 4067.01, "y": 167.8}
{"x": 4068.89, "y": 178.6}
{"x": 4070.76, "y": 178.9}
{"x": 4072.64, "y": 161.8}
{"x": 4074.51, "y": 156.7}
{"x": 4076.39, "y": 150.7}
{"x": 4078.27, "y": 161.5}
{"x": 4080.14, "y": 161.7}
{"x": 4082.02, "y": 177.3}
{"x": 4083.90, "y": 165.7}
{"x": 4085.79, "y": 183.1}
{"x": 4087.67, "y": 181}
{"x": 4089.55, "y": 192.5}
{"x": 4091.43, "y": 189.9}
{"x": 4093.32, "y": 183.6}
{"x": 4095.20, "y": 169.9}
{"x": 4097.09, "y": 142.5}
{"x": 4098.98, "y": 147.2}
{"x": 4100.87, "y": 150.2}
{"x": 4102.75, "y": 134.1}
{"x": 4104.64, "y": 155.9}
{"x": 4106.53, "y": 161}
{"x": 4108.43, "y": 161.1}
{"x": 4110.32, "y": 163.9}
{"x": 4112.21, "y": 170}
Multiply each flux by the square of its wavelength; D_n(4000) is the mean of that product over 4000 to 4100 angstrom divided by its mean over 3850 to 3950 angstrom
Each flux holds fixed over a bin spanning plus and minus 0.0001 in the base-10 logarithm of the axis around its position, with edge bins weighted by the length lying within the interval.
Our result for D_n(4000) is 1.7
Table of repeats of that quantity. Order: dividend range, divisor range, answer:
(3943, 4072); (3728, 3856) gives 1.72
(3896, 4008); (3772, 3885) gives 1.25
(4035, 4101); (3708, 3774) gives 2.13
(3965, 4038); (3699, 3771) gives 1.83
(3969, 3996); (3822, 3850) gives 1.66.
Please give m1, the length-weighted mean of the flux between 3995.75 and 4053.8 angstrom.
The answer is 169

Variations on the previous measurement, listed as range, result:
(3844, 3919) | 109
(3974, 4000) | 145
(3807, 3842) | 84.9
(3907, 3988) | 105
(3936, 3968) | 102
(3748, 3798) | 103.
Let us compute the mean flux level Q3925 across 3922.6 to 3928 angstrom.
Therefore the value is 98.2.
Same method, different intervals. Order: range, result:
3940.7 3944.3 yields 103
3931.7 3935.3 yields 43.9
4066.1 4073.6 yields 172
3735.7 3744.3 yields 84.3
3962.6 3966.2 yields 66.6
